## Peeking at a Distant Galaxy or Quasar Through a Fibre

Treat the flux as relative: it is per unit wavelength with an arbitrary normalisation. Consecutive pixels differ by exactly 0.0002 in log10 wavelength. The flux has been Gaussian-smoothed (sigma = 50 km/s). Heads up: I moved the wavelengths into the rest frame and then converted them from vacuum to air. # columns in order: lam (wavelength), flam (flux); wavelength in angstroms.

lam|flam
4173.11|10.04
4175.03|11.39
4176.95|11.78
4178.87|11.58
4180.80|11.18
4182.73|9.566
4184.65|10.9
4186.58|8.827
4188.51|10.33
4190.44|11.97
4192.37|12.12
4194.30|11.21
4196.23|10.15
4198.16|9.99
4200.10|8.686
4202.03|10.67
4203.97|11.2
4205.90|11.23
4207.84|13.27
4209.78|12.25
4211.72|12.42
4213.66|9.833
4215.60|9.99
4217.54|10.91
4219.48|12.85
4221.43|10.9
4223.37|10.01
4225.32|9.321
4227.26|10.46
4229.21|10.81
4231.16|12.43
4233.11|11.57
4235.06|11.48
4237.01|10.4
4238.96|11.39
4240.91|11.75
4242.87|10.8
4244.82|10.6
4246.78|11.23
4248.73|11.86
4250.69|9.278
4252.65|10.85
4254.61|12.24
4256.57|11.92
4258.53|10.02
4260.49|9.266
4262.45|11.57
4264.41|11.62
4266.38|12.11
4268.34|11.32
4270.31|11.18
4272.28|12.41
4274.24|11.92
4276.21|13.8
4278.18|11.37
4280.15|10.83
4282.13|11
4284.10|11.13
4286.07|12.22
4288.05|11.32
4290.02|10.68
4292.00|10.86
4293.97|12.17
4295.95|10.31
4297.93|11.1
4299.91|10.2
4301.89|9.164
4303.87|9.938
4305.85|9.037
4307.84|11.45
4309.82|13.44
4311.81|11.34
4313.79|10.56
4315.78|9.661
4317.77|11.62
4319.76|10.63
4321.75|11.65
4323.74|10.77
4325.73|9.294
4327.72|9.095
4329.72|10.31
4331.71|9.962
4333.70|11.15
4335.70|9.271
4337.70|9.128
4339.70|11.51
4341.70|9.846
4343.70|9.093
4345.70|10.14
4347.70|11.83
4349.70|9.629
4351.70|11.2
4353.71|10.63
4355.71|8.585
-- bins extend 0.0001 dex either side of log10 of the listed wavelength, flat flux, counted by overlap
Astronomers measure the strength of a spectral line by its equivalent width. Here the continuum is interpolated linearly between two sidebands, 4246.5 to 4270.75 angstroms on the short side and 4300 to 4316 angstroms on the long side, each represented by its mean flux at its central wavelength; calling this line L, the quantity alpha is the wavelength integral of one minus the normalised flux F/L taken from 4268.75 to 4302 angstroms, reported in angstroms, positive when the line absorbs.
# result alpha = -1.5 angstroms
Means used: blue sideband 11.1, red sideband 10.6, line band 11.3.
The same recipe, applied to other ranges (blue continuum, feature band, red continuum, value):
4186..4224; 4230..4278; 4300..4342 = -2.8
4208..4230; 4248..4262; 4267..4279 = 1.1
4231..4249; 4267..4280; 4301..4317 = -1.2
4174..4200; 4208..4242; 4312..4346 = -1.7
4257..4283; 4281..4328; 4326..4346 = -0.7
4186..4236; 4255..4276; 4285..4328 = -1.1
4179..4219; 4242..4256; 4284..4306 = -0.3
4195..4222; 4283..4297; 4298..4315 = -0.7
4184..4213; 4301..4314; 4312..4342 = -0.4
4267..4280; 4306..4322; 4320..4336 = -0.7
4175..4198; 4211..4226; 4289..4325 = 0.1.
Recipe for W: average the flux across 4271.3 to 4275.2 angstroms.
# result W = 12.2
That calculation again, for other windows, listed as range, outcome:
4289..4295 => 11.2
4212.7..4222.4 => 10.9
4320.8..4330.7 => 10.2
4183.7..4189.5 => 10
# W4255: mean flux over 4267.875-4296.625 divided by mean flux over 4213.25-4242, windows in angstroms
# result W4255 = 1.05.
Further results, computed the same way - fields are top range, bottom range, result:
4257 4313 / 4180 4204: 1.07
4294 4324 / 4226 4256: 0.97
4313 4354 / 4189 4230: 0.94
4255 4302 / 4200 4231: 1.02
